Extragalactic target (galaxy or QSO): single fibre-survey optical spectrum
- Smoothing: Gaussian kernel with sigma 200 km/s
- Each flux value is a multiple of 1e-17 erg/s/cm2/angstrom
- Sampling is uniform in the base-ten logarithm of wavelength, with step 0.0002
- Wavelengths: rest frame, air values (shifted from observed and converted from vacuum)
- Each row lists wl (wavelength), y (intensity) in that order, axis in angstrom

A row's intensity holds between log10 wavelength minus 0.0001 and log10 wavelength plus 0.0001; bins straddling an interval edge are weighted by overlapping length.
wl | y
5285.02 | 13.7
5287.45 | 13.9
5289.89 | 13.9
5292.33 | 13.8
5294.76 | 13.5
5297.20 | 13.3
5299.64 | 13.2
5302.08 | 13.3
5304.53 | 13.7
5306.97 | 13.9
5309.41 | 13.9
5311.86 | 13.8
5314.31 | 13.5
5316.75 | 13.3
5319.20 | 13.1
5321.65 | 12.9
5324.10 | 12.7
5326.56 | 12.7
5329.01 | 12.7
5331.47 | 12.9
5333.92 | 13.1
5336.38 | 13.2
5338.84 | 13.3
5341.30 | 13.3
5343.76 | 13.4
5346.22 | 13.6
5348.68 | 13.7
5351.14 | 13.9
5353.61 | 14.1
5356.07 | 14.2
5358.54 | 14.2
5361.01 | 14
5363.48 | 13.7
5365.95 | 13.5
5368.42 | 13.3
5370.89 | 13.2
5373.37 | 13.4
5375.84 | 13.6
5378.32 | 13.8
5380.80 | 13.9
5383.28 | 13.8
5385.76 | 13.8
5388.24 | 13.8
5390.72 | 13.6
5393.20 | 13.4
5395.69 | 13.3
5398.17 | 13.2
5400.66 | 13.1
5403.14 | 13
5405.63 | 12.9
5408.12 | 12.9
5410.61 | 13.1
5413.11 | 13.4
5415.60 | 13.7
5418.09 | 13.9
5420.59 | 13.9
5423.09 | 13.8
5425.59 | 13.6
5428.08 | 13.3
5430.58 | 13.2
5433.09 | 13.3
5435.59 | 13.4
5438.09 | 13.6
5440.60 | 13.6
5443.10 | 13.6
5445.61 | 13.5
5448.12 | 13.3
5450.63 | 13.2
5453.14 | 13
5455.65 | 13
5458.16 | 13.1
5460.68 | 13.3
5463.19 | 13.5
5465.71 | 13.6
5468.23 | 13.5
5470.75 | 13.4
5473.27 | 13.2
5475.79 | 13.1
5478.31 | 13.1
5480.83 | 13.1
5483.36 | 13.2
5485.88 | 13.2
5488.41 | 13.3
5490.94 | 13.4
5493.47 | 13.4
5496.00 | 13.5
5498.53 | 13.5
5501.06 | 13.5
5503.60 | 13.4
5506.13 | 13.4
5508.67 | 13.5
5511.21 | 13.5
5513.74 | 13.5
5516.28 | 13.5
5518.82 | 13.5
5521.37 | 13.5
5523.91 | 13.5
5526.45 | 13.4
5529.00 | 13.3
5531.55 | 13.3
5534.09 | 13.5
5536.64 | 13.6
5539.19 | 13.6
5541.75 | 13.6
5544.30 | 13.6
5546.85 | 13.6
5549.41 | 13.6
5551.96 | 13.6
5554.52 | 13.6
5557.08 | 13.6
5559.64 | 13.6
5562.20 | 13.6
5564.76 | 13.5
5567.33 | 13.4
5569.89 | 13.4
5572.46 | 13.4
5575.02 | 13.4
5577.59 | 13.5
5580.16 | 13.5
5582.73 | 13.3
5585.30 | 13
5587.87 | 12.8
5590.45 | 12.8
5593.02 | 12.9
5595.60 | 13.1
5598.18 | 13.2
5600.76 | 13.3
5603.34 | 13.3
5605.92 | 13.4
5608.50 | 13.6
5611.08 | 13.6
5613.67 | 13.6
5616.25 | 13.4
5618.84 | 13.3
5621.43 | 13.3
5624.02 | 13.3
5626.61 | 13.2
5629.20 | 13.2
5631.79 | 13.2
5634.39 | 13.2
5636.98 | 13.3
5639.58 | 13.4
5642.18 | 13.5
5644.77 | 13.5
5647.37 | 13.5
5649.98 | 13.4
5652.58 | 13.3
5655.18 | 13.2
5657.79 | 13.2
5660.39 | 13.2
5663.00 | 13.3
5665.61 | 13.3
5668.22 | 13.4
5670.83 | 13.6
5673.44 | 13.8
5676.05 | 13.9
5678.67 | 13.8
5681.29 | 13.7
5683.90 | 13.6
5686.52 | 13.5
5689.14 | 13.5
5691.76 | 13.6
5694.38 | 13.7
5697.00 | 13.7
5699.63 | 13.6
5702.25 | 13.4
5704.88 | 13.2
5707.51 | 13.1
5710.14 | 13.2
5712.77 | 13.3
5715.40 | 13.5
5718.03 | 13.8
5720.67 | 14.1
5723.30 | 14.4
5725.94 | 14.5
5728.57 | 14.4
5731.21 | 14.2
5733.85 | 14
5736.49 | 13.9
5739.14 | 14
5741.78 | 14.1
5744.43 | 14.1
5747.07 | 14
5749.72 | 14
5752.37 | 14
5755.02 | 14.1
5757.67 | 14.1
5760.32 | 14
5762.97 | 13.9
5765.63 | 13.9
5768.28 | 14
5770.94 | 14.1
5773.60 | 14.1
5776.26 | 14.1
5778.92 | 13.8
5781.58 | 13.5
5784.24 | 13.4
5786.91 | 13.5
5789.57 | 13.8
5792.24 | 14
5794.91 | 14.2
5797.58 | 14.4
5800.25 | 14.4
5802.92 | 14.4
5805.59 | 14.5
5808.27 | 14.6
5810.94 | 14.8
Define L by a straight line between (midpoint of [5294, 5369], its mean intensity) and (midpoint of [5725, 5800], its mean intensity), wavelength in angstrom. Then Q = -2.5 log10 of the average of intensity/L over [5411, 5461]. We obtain 0.01 mag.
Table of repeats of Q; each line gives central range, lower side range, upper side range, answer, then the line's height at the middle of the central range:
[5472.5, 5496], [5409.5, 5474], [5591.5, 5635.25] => 0.013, 13.4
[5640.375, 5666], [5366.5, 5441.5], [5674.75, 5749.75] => 0.030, 13.7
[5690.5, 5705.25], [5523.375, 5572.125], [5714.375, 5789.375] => 0.024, 13.9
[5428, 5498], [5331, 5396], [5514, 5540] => 0.016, 13.5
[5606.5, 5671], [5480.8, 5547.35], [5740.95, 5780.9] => 0.030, 13.7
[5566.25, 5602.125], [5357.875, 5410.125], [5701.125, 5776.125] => 0.041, 13.7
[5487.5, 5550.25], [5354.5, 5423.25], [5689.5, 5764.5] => 0.015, 13.7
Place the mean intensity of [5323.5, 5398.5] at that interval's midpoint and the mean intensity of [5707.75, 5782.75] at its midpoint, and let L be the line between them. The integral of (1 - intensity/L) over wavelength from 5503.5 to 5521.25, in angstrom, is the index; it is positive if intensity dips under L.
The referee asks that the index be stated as 0.26 angstrom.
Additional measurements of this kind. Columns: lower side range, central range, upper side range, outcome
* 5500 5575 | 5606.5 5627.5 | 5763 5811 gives 0.4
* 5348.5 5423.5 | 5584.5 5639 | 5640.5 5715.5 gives 1.0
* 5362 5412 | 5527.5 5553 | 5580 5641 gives -0.4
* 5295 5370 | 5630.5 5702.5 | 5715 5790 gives 2.1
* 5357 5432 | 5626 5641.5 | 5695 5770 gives 0.6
